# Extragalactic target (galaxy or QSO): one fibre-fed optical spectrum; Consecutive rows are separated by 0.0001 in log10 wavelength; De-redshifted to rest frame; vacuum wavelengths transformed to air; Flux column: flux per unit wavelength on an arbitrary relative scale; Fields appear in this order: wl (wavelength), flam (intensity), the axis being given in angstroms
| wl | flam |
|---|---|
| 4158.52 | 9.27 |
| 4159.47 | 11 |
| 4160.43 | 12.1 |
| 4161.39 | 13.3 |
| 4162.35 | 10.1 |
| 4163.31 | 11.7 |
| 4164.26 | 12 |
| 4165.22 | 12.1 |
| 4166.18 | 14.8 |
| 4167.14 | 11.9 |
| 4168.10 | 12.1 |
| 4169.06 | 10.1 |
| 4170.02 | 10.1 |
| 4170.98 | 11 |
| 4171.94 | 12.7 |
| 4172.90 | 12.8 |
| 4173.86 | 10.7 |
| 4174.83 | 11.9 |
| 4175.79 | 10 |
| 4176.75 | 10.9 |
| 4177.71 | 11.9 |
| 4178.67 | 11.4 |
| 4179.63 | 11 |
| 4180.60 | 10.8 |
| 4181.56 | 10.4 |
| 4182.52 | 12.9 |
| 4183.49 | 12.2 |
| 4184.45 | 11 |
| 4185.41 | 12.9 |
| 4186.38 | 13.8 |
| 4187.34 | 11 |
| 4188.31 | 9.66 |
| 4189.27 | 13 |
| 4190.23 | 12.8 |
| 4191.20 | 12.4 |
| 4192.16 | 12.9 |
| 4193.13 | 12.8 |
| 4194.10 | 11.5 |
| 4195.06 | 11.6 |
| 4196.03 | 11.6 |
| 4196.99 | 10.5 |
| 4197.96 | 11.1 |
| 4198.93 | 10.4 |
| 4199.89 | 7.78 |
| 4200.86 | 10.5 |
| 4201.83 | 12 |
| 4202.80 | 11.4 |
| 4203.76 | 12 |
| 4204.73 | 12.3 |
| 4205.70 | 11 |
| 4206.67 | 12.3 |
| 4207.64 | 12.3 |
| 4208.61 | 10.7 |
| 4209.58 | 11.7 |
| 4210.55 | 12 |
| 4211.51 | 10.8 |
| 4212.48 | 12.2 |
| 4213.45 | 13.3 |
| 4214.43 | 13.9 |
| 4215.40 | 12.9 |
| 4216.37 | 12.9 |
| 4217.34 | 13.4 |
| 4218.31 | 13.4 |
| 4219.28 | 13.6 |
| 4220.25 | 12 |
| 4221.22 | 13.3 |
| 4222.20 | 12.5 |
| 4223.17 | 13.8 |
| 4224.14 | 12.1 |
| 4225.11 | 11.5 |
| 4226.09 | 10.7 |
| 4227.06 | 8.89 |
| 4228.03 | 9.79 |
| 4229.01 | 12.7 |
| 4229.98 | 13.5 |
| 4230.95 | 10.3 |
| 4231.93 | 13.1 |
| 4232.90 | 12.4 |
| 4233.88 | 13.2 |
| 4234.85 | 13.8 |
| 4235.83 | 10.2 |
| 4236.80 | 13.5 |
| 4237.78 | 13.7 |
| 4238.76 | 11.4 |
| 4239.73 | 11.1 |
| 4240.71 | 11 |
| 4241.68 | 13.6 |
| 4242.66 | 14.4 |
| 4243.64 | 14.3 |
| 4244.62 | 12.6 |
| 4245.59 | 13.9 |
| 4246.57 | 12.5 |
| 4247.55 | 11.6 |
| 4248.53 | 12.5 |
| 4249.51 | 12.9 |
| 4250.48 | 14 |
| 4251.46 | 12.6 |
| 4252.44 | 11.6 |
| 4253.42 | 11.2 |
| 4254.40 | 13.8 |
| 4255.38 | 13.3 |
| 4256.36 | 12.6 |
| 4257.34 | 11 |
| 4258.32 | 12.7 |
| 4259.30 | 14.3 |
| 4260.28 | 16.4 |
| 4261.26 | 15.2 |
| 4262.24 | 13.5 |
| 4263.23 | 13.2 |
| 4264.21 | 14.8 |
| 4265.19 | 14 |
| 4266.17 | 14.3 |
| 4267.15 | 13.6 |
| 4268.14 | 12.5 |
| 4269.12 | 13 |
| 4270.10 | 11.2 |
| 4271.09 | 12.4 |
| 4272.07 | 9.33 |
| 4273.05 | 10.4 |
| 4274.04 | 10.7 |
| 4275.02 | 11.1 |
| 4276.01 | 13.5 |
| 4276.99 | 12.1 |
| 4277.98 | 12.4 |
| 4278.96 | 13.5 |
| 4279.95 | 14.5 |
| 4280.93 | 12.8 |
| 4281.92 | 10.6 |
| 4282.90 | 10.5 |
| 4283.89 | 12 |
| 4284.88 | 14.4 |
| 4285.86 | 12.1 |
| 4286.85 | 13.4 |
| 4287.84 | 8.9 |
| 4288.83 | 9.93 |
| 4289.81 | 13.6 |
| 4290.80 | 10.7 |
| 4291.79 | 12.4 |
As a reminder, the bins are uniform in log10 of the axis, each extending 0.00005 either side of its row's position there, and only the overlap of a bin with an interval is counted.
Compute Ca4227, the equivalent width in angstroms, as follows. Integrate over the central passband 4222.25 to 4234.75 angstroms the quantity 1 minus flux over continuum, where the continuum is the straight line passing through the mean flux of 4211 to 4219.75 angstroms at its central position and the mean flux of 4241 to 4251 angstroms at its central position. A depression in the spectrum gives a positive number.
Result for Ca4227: 1.1 angstroms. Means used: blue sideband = 12.9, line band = 11.9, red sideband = 13.2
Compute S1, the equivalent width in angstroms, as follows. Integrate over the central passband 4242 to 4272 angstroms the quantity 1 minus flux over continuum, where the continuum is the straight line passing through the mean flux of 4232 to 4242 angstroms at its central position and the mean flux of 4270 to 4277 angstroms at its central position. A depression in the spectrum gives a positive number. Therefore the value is -3.44 angstroms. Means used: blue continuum 12.4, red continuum 11.3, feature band 13.1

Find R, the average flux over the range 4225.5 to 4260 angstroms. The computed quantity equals 12.4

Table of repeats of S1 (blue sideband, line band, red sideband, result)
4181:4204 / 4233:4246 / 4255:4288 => -0.60 angstroms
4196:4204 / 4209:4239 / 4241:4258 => -1.55 angstroms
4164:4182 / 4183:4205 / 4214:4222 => 1.16 angstroms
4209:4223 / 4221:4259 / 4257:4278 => 1.08 angstroms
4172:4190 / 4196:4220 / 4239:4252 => 0.56 angstroms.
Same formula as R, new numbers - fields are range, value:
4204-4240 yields 12.2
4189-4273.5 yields 12.4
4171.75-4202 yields 11.5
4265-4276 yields 12.1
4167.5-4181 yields 11.2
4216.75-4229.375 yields 12.1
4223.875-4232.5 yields 11.4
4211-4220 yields 12.9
